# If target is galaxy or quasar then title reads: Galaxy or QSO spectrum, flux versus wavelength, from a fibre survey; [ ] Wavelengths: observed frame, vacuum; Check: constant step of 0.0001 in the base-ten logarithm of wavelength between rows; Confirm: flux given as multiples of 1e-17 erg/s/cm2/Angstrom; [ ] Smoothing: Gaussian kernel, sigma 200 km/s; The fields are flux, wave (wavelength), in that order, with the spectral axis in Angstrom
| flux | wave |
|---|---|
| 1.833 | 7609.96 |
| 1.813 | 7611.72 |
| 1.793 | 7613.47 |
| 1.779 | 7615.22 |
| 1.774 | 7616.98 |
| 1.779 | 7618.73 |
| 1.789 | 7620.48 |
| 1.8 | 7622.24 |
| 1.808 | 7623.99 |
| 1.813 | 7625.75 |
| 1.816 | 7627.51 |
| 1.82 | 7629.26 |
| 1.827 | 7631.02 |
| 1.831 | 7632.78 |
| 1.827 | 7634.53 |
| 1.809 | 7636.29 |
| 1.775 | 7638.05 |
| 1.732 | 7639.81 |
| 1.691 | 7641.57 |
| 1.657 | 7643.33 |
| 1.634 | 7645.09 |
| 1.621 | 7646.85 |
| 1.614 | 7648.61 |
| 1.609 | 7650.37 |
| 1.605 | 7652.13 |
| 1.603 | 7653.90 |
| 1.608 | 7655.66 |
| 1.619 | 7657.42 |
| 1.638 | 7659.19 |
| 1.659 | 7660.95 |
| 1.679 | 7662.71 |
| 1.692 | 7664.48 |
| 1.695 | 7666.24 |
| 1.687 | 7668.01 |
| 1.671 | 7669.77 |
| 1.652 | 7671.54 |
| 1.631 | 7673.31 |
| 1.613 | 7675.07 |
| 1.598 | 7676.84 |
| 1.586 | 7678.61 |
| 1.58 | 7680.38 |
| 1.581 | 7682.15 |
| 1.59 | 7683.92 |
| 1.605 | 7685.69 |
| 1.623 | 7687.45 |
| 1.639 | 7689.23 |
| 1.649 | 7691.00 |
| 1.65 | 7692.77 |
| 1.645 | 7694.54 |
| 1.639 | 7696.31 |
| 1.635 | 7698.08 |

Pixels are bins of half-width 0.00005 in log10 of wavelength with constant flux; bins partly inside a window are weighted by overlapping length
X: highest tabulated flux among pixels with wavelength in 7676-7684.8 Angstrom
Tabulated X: 1.598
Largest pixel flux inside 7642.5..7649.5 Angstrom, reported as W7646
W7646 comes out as 1.657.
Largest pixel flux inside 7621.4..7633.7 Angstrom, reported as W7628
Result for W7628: 1.831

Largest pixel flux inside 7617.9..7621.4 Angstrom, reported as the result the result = 1.789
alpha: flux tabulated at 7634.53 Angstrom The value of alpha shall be 1.827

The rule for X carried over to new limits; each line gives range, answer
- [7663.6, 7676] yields 1.695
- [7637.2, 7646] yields 1.775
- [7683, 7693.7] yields 1.65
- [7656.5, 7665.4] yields 1.692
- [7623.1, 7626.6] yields 1.813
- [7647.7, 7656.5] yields 1.614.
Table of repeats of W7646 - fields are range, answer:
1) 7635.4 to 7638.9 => 1.809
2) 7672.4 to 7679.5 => 1.631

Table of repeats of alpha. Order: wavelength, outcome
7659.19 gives 1.638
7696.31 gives 1.639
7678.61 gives 1.586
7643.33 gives 1.657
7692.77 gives 1.65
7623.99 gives 1.808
